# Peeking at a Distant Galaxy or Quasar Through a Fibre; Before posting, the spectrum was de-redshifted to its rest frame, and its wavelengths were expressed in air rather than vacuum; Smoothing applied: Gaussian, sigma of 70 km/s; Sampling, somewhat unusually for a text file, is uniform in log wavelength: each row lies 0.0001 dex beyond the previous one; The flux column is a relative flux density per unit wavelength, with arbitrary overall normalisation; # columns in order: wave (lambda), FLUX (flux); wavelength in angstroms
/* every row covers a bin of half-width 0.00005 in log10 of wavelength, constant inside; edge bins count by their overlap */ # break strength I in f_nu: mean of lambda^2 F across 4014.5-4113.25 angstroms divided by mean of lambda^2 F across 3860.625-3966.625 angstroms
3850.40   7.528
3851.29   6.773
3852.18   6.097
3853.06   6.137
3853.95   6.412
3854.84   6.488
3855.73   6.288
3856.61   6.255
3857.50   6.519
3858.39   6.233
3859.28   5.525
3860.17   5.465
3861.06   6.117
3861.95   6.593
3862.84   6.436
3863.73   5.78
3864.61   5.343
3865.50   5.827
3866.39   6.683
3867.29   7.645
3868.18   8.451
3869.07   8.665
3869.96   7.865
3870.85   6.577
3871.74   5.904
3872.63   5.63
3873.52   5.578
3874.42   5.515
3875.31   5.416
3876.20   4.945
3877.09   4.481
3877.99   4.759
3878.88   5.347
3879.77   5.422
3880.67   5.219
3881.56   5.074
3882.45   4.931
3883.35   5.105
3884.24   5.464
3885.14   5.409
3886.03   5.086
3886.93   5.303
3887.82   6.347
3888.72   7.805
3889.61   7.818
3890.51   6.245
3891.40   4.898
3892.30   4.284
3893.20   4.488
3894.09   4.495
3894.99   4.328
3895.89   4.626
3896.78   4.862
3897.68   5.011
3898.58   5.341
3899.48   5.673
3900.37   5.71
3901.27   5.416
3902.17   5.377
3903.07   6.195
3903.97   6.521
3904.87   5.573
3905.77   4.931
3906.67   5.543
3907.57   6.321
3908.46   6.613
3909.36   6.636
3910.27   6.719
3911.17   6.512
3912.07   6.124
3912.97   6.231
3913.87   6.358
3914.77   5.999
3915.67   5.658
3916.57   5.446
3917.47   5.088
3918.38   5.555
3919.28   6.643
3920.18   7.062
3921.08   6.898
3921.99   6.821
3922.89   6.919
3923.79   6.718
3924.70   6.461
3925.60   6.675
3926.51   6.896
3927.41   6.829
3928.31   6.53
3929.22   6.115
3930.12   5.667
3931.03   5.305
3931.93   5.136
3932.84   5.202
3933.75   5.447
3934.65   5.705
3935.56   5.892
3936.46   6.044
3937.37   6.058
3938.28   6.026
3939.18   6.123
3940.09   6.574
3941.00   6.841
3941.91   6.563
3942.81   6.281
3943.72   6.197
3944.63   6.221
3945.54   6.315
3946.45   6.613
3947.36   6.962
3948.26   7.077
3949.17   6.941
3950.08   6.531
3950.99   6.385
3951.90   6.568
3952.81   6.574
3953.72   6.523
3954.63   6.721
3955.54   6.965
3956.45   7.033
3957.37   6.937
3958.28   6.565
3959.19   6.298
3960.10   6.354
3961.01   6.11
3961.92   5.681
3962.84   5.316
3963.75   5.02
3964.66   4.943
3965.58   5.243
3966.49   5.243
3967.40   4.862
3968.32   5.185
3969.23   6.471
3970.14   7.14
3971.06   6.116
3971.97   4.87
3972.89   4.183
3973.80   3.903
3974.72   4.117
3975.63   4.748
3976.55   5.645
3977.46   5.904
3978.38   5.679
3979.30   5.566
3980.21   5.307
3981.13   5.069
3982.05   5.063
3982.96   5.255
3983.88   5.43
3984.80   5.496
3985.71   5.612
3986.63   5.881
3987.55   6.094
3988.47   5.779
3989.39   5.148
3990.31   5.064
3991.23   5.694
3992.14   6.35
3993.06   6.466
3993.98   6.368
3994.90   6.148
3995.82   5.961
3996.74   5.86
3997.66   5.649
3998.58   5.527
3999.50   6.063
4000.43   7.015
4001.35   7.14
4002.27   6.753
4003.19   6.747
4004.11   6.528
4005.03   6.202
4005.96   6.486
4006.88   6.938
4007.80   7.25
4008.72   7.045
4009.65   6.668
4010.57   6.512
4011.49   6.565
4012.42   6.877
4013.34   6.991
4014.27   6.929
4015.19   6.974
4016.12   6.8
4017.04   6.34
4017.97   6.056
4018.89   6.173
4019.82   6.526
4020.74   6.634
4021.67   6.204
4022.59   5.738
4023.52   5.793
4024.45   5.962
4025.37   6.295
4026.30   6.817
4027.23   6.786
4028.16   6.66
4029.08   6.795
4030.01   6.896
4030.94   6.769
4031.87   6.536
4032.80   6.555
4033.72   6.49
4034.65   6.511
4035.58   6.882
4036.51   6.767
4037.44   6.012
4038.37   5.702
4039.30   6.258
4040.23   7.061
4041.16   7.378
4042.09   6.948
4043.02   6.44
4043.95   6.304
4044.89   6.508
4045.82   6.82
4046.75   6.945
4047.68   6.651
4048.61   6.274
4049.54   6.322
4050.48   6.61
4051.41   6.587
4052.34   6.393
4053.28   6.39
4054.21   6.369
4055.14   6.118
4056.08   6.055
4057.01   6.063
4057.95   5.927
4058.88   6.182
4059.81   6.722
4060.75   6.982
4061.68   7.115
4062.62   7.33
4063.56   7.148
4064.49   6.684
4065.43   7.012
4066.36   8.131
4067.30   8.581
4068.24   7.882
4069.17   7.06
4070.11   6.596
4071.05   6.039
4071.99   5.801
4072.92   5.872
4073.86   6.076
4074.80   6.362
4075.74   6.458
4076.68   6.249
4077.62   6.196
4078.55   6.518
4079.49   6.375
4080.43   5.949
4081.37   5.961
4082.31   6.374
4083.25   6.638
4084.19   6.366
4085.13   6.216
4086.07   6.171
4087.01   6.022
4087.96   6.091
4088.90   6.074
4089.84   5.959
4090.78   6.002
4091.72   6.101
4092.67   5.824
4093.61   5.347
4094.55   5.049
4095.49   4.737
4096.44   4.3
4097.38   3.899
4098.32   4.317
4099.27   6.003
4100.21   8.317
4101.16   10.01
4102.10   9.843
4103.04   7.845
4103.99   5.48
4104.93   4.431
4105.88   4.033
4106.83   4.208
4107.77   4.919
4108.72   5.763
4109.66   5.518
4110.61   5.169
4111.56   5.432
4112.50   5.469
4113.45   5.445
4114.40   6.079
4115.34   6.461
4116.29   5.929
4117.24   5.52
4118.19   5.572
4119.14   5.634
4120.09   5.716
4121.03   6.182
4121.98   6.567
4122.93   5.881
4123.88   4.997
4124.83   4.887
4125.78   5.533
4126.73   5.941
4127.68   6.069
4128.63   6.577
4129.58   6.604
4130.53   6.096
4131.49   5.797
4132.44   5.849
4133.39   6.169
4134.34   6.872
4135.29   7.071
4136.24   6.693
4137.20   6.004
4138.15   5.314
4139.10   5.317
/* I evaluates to 1.13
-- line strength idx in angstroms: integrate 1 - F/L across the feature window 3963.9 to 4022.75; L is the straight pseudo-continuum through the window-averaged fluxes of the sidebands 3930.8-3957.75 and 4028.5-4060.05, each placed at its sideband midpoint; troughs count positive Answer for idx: 4.27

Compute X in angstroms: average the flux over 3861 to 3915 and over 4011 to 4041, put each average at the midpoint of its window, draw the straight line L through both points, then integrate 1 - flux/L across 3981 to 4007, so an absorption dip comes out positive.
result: 1.5 angstroms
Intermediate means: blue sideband 5.83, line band 5.99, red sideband 6.52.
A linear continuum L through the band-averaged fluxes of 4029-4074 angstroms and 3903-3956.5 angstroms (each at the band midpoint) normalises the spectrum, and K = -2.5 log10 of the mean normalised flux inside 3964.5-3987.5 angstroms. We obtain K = 0.20 mag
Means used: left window 6.28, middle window 5.34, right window 6.65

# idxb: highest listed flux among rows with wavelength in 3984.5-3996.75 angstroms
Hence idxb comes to 6.466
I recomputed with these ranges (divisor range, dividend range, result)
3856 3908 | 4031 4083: 1.25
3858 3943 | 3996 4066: 1.18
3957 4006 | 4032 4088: 1.19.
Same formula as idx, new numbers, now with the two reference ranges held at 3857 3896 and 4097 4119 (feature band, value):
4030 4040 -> -1.04 angstroms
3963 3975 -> 1.35 angstroms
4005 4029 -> -2.81 angstroms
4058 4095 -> -3.47 angstroms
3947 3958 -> -1.73 angstroms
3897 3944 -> -1.93 angstroms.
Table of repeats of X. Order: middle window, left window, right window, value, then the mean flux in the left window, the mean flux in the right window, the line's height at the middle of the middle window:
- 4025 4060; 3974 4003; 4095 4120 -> -4.67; 5.73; 5.78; 5.75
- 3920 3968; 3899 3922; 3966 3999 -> -3.56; 6.05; 5.53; 5.8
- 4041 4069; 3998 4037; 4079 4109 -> -2.20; 6.57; 5.96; 6.27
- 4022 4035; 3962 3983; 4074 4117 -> -2.08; 5.26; 5.95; 5.58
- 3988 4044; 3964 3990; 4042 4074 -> -4.35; 5.35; 6.66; 5.98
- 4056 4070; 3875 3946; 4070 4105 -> -2.02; 5.84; 6.17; 6.12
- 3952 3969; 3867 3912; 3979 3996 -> -0.89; 5.76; 5.67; 5.69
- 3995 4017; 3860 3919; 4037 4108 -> -1.52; 5.8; 6.35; 6.15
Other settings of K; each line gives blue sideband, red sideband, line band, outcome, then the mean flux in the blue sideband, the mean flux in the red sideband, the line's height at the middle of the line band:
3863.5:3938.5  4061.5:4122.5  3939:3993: 0.02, 5.9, 6.15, 5.98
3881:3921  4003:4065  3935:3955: -0.08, 5.71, 6.57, 5.99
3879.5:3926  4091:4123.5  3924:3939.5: -0.04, 5.81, 5.79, 5.81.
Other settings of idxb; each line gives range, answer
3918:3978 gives 7.14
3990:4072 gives 8.581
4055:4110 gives 10.01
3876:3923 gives 7.818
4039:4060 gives 7.378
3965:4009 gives 7.25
